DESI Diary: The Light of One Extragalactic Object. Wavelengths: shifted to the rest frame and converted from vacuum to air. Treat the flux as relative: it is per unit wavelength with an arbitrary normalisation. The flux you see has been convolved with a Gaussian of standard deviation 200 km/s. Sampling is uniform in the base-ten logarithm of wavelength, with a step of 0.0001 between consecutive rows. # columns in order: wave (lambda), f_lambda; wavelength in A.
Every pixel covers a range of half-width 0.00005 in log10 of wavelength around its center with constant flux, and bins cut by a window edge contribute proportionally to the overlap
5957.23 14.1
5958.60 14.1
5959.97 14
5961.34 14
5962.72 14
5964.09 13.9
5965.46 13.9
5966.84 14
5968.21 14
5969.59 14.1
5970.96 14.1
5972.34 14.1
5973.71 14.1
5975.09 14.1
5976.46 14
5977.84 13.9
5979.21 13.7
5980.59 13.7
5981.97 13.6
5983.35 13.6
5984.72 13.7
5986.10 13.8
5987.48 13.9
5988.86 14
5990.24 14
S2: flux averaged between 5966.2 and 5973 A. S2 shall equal 14.1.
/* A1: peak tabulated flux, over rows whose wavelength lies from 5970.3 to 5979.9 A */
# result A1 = 14.1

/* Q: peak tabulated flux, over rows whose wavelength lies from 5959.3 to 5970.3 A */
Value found 14.1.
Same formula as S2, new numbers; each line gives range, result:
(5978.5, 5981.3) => 13.7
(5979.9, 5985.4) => 13.7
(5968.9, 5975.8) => 14.1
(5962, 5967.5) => 13.9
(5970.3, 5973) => 14.1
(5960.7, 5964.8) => 14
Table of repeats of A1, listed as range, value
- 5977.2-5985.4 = 13.9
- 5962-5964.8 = 14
